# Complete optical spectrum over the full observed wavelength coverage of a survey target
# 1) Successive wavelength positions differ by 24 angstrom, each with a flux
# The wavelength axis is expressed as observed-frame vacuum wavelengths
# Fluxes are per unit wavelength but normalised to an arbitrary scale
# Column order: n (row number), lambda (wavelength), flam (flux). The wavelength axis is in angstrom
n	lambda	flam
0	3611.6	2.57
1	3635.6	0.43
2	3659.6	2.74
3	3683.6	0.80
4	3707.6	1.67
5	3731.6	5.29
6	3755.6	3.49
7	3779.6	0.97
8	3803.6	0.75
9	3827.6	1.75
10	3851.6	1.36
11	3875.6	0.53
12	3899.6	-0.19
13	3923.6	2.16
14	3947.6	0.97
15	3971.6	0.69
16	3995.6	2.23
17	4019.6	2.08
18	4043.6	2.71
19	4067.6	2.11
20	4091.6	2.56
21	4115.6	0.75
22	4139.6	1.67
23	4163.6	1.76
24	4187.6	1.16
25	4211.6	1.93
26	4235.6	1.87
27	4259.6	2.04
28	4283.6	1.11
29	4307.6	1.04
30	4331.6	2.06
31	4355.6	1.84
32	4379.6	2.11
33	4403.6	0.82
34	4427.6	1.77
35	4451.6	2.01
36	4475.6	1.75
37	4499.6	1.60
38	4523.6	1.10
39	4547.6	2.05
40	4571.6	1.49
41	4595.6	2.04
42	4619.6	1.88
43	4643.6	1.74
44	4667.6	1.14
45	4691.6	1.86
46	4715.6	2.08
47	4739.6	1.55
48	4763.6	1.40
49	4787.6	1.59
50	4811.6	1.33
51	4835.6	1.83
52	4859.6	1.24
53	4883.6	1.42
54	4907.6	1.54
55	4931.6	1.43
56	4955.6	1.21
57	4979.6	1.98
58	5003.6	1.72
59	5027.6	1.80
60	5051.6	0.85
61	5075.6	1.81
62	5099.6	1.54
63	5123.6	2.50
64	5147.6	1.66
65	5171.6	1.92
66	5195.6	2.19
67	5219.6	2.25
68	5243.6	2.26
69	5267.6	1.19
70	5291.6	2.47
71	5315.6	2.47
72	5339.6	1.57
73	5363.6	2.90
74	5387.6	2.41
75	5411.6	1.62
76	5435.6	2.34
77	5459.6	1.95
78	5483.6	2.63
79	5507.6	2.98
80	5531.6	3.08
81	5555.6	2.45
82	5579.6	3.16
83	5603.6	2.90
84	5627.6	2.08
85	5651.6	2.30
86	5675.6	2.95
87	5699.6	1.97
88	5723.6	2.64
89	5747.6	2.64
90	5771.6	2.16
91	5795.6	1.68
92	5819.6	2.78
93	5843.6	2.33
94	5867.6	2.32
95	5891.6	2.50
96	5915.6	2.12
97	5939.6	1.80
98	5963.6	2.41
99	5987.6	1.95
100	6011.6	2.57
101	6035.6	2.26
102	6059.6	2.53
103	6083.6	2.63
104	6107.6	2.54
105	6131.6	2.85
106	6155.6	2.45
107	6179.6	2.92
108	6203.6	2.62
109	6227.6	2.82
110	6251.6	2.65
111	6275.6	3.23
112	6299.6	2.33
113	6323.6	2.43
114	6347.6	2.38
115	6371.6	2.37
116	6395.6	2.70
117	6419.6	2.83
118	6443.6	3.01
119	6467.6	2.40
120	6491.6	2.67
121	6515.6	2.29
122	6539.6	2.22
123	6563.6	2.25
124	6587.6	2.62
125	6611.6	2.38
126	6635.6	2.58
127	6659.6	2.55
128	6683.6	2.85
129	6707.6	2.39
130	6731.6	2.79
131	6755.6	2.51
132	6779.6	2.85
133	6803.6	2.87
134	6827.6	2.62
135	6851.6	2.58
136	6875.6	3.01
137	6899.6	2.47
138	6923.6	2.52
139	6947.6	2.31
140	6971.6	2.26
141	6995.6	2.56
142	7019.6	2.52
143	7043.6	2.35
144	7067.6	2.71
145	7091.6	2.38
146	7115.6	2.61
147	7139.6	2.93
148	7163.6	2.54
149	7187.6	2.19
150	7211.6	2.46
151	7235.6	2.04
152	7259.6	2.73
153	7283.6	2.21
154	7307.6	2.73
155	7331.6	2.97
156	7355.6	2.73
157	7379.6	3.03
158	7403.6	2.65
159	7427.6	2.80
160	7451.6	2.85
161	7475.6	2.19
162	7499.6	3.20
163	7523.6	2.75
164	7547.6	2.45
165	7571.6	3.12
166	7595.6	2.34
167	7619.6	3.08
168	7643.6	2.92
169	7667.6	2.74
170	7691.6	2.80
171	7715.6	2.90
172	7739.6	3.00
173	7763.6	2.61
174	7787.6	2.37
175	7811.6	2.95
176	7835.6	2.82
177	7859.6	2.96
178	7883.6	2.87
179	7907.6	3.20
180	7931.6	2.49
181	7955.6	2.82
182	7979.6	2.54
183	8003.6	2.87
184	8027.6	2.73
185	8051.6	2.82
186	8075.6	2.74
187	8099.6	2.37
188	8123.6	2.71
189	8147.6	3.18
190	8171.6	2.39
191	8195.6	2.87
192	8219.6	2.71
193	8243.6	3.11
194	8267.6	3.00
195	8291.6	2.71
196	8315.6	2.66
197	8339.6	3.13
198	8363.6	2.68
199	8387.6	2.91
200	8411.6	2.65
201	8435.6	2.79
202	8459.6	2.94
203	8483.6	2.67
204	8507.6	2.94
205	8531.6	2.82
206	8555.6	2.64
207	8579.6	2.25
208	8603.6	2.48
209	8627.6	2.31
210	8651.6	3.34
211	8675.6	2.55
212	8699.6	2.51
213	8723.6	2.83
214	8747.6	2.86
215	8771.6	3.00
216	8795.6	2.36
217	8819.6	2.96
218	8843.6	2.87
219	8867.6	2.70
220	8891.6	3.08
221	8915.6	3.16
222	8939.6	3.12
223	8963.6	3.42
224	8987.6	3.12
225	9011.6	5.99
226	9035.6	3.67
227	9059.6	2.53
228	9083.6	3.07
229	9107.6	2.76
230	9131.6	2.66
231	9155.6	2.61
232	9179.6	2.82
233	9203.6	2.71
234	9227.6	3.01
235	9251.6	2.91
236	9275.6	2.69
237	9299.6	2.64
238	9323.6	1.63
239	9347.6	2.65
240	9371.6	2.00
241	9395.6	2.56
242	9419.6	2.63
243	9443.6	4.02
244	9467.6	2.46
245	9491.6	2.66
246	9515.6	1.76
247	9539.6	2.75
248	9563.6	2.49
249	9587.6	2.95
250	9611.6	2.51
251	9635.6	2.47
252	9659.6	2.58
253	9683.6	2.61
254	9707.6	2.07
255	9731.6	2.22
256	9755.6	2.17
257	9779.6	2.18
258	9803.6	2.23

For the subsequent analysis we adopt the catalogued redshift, 0.37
